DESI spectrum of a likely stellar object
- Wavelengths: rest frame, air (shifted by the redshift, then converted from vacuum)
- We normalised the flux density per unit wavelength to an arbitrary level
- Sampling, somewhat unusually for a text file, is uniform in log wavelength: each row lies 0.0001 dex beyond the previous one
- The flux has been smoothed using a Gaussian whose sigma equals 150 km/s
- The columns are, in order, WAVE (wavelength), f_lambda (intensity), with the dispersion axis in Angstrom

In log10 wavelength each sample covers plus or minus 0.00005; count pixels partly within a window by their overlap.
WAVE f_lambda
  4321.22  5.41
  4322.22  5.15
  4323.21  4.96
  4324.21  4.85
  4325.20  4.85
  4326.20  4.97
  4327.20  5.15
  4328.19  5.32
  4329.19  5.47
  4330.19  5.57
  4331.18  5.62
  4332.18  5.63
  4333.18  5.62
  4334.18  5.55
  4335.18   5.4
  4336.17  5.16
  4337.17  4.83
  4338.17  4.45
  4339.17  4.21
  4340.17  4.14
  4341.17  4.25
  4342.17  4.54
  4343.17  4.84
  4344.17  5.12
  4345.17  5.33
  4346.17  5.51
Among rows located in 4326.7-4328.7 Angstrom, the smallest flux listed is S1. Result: 5.15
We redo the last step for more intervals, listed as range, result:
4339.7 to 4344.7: 4.14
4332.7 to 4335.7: 5.4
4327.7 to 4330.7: 5.32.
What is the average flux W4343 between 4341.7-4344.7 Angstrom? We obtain 4.84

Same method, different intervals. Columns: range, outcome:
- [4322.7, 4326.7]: 4.91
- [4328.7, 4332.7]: 5.57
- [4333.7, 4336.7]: 5.37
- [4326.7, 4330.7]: 5.39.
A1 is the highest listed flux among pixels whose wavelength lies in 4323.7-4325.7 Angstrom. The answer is 4.85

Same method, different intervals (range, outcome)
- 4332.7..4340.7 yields 5.62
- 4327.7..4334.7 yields 5.63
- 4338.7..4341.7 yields 4.25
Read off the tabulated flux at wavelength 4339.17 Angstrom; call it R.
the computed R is 4.21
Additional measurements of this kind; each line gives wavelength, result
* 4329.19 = 5.47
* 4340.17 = 4.14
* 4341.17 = 4.25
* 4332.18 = 5.63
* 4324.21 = 4.85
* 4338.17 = 4.45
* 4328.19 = 5.32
